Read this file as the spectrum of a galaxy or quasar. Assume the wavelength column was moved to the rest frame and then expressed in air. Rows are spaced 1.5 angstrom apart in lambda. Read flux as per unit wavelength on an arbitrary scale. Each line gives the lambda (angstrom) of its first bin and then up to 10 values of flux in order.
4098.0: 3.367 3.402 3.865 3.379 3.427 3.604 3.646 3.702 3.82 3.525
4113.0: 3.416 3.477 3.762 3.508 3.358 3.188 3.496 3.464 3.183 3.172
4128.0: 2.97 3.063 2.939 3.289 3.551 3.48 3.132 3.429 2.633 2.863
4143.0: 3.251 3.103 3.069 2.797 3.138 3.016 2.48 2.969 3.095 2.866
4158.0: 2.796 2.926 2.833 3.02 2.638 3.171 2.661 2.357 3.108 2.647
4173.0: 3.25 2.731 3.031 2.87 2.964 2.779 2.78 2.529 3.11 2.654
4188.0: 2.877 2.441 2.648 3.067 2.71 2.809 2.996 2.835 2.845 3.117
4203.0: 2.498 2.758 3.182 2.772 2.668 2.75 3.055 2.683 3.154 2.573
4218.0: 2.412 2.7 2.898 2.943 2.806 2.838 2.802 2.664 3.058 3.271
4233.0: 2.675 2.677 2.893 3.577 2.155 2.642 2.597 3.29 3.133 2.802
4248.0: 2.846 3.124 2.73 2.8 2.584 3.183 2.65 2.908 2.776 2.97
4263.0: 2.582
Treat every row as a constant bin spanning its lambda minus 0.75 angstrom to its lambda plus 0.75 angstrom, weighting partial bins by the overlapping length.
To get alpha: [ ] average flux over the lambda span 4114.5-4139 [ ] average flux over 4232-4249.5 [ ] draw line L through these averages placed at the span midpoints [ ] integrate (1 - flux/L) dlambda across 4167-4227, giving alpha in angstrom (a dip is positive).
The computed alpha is 4.4 angstrom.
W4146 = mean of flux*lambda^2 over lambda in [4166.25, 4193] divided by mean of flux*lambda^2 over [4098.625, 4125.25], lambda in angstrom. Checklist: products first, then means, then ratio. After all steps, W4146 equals 0.82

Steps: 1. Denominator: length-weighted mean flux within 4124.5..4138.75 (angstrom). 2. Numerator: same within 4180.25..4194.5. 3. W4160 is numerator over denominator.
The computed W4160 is 0.9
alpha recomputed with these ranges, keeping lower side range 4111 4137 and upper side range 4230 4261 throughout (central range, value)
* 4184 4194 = 0.98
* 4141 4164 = 2.05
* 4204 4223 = 1.16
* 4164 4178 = 1.32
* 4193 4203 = 0.63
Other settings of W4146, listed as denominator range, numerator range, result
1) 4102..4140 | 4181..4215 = 0.86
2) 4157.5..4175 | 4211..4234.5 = 1.02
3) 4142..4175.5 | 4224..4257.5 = 1.02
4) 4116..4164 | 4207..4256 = 0.96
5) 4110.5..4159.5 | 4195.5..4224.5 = 0.92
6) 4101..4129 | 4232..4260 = 0.88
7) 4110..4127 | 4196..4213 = 0.87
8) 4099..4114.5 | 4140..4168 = 0.83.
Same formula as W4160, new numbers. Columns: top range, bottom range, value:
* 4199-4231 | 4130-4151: 0.90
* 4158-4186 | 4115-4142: 0.88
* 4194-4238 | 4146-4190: 1.00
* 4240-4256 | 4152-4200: 1.02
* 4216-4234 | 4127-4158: 0.92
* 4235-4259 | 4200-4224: 1.02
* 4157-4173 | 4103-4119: 0.79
